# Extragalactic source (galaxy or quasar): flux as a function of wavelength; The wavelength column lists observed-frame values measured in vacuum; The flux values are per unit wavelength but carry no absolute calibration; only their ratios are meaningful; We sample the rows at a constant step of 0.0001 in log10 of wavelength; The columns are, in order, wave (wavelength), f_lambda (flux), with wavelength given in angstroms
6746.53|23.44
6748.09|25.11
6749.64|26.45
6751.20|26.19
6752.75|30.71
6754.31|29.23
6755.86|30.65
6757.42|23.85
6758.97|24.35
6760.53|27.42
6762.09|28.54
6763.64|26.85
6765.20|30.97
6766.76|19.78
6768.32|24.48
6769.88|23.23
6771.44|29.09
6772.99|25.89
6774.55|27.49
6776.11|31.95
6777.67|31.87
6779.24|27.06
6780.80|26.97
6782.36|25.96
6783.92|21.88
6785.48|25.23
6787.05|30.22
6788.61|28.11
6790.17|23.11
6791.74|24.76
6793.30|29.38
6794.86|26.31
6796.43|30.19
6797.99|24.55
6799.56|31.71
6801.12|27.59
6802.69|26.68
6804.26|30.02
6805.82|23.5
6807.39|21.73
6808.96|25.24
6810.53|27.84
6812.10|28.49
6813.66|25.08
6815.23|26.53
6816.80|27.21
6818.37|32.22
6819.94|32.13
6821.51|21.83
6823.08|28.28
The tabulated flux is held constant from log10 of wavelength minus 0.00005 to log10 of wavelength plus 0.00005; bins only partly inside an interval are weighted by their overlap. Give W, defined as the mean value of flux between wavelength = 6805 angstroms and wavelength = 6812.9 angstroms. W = 25.4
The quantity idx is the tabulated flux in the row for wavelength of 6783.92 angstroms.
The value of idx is 21.88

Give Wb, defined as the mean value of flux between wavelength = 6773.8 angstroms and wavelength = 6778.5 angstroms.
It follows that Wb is 30.4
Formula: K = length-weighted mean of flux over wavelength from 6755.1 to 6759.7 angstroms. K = 26.3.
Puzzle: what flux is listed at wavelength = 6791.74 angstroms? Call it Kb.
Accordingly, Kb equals 24.76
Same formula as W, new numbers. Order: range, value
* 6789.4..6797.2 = 26.7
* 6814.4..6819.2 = 28.6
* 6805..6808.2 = 22.7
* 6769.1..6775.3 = 26.5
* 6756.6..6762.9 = 26.1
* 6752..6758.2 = 28.6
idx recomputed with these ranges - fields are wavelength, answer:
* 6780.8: 26.97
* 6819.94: 32.13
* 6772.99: 25.89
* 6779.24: 27.06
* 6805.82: 23.5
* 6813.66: 25.08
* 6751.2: 26.19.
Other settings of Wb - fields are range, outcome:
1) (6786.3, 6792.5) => 26.5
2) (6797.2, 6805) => 28.1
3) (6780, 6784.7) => 25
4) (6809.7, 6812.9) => 28.1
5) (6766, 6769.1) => 22.1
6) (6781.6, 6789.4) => 26.3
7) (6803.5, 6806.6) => 26.8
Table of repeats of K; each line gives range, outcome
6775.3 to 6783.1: 28.7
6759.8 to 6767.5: 26.7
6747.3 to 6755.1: 27.5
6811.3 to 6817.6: 26.9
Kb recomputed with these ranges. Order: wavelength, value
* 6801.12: 27.59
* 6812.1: 28.49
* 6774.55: 27.49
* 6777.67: 31.87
